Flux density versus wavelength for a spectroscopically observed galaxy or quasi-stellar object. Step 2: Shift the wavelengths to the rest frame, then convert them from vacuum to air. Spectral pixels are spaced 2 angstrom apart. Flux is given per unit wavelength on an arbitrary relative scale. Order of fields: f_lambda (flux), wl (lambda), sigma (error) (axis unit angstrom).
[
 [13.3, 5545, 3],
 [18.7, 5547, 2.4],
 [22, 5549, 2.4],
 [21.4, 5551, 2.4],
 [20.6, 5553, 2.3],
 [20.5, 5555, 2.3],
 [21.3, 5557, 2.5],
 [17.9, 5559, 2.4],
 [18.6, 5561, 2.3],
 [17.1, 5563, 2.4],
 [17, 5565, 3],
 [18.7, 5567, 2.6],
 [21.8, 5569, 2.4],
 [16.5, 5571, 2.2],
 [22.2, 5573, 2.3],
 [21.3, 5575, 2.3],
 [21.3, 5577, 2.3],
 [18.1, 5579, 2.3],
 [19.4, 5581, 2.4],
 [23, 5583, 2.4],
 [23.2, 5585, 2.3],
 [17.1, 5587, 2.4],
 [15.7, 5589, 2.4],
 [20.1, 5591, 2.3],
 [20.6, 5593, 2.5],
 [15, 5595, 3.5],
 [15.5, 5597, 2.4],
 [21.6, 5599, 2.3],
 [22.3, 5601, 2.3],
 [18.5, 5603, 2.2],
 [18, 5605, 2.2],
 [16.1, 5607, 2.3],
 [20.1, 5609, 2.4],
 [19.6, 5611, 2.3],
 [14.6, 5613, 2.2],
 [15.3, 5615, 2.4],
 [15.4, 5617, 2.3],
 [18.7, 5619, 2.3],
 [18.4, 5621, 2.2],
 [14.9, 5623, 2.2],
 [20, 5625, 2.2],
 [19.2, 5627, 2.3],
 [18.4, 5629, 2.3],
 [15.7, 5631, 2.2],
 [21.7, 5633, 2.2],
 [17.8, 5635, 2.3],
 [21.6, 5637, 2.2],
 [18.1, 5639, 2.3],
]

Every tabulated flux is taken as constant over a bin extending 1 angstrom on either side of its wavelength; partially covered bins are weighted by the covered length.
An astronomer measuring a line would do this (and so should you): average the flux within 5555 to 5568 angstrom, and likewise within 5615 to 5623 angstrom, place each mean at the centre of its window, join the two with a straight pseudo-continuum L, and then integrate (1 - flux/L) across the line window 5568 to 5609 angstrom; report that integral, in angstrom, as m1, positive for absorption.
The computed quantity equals -3.6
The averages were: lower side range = 18.6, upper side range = 16.9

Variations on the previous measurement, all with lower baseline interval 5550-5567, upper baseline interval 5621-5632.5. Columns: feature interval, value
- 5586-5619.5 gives 0.9 angstrom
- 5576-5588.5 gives -0.9 angstrom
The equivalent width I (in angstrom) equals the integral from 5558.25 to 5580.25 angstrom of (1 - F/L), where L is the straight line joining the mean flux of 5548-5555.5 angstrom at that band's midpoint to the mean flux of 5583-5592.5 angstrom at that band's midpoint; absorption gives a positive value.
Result 1.3 angstrom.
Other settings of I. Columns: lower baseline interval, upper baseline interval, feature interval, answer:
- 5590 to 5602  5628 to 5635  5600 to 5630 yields 1.35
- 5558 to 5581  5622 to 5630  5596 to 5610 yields -0.25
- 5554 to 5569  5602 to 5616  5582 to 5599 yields -0.85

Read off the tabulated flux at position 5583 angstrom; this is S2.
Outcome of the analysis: 23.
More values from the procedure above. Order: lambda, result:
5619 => 18.7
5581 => 19.4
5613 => 14.6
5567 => 18.7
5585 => 23.2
